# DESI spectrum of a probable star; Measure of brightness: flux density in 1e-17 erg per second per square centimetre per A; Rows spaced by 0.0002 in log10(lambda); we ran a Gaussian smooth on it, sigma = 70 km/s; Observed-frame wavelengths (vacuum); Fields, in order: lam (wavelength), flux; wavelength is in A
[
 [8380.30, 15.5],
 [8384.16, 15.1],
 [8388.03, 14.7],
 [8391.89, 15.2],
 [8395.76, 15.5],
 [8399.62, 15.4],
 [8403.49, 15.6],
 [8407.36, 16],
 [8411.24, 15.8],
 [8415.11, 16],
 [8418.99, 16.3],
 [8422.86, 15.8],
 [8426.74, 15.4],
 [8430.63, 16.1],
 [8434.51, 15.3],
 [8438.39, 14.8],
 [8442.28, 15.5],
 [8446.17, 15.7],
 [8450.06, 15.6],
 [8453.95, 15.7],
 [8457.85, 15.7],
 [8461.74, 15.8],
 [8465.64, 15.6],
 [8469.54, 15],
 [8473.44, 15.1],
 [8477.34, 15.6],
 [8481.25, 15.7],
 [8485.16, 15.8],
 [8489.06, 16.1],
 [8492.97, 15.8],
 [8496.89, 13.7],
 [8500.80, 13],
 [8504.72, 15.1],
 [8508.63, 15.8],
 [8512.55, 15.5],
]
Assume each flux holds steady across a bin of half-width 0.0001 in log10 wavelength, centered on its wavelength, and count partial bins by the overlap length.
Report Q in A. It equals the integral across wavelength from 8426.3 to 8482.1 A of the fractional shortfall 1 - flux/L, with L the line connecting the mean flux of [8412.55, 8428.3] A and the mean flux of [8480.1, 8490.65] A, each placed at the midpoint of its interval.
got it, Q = 1.33 A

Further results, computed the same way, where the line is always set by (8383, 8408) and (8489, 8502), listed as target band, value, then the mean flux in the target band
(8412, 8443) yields -1.20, 15.7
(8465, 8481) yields -0.69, 15.3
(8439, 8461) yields -1.04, 15.6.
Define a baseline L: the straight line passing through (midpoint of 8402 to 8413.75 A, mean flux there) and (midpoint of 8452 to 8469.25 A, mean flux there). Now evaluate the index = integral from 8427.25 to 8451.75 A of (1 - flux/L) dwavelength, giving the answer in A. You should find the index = 0.33 A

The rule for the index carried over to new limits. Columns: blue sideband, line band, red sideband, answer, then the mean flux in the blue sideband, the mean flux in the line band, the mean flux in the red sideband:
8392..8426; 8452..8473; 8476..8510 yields -0.21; 15.8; 15.5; 15.2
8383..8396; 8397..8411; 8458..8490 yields -0.48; 15.1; 15.7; 15.6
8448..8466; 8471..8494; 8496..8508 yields -1.31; 15.7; 15.7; 14.2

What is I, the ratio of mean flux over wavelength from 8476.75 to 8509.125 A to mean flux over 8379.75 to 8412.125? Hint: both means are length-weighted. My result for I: 1.0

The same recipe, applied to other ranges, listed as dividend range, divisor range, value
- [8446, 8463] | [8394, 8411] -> 1.00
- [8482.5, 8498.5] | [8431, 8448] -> 1.00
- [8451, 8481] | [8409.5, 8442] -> 0.99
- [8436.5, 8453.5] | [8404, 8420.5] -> 0.97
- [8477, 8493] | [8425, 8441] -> 1.03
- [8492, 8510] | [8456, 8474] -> 0.94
